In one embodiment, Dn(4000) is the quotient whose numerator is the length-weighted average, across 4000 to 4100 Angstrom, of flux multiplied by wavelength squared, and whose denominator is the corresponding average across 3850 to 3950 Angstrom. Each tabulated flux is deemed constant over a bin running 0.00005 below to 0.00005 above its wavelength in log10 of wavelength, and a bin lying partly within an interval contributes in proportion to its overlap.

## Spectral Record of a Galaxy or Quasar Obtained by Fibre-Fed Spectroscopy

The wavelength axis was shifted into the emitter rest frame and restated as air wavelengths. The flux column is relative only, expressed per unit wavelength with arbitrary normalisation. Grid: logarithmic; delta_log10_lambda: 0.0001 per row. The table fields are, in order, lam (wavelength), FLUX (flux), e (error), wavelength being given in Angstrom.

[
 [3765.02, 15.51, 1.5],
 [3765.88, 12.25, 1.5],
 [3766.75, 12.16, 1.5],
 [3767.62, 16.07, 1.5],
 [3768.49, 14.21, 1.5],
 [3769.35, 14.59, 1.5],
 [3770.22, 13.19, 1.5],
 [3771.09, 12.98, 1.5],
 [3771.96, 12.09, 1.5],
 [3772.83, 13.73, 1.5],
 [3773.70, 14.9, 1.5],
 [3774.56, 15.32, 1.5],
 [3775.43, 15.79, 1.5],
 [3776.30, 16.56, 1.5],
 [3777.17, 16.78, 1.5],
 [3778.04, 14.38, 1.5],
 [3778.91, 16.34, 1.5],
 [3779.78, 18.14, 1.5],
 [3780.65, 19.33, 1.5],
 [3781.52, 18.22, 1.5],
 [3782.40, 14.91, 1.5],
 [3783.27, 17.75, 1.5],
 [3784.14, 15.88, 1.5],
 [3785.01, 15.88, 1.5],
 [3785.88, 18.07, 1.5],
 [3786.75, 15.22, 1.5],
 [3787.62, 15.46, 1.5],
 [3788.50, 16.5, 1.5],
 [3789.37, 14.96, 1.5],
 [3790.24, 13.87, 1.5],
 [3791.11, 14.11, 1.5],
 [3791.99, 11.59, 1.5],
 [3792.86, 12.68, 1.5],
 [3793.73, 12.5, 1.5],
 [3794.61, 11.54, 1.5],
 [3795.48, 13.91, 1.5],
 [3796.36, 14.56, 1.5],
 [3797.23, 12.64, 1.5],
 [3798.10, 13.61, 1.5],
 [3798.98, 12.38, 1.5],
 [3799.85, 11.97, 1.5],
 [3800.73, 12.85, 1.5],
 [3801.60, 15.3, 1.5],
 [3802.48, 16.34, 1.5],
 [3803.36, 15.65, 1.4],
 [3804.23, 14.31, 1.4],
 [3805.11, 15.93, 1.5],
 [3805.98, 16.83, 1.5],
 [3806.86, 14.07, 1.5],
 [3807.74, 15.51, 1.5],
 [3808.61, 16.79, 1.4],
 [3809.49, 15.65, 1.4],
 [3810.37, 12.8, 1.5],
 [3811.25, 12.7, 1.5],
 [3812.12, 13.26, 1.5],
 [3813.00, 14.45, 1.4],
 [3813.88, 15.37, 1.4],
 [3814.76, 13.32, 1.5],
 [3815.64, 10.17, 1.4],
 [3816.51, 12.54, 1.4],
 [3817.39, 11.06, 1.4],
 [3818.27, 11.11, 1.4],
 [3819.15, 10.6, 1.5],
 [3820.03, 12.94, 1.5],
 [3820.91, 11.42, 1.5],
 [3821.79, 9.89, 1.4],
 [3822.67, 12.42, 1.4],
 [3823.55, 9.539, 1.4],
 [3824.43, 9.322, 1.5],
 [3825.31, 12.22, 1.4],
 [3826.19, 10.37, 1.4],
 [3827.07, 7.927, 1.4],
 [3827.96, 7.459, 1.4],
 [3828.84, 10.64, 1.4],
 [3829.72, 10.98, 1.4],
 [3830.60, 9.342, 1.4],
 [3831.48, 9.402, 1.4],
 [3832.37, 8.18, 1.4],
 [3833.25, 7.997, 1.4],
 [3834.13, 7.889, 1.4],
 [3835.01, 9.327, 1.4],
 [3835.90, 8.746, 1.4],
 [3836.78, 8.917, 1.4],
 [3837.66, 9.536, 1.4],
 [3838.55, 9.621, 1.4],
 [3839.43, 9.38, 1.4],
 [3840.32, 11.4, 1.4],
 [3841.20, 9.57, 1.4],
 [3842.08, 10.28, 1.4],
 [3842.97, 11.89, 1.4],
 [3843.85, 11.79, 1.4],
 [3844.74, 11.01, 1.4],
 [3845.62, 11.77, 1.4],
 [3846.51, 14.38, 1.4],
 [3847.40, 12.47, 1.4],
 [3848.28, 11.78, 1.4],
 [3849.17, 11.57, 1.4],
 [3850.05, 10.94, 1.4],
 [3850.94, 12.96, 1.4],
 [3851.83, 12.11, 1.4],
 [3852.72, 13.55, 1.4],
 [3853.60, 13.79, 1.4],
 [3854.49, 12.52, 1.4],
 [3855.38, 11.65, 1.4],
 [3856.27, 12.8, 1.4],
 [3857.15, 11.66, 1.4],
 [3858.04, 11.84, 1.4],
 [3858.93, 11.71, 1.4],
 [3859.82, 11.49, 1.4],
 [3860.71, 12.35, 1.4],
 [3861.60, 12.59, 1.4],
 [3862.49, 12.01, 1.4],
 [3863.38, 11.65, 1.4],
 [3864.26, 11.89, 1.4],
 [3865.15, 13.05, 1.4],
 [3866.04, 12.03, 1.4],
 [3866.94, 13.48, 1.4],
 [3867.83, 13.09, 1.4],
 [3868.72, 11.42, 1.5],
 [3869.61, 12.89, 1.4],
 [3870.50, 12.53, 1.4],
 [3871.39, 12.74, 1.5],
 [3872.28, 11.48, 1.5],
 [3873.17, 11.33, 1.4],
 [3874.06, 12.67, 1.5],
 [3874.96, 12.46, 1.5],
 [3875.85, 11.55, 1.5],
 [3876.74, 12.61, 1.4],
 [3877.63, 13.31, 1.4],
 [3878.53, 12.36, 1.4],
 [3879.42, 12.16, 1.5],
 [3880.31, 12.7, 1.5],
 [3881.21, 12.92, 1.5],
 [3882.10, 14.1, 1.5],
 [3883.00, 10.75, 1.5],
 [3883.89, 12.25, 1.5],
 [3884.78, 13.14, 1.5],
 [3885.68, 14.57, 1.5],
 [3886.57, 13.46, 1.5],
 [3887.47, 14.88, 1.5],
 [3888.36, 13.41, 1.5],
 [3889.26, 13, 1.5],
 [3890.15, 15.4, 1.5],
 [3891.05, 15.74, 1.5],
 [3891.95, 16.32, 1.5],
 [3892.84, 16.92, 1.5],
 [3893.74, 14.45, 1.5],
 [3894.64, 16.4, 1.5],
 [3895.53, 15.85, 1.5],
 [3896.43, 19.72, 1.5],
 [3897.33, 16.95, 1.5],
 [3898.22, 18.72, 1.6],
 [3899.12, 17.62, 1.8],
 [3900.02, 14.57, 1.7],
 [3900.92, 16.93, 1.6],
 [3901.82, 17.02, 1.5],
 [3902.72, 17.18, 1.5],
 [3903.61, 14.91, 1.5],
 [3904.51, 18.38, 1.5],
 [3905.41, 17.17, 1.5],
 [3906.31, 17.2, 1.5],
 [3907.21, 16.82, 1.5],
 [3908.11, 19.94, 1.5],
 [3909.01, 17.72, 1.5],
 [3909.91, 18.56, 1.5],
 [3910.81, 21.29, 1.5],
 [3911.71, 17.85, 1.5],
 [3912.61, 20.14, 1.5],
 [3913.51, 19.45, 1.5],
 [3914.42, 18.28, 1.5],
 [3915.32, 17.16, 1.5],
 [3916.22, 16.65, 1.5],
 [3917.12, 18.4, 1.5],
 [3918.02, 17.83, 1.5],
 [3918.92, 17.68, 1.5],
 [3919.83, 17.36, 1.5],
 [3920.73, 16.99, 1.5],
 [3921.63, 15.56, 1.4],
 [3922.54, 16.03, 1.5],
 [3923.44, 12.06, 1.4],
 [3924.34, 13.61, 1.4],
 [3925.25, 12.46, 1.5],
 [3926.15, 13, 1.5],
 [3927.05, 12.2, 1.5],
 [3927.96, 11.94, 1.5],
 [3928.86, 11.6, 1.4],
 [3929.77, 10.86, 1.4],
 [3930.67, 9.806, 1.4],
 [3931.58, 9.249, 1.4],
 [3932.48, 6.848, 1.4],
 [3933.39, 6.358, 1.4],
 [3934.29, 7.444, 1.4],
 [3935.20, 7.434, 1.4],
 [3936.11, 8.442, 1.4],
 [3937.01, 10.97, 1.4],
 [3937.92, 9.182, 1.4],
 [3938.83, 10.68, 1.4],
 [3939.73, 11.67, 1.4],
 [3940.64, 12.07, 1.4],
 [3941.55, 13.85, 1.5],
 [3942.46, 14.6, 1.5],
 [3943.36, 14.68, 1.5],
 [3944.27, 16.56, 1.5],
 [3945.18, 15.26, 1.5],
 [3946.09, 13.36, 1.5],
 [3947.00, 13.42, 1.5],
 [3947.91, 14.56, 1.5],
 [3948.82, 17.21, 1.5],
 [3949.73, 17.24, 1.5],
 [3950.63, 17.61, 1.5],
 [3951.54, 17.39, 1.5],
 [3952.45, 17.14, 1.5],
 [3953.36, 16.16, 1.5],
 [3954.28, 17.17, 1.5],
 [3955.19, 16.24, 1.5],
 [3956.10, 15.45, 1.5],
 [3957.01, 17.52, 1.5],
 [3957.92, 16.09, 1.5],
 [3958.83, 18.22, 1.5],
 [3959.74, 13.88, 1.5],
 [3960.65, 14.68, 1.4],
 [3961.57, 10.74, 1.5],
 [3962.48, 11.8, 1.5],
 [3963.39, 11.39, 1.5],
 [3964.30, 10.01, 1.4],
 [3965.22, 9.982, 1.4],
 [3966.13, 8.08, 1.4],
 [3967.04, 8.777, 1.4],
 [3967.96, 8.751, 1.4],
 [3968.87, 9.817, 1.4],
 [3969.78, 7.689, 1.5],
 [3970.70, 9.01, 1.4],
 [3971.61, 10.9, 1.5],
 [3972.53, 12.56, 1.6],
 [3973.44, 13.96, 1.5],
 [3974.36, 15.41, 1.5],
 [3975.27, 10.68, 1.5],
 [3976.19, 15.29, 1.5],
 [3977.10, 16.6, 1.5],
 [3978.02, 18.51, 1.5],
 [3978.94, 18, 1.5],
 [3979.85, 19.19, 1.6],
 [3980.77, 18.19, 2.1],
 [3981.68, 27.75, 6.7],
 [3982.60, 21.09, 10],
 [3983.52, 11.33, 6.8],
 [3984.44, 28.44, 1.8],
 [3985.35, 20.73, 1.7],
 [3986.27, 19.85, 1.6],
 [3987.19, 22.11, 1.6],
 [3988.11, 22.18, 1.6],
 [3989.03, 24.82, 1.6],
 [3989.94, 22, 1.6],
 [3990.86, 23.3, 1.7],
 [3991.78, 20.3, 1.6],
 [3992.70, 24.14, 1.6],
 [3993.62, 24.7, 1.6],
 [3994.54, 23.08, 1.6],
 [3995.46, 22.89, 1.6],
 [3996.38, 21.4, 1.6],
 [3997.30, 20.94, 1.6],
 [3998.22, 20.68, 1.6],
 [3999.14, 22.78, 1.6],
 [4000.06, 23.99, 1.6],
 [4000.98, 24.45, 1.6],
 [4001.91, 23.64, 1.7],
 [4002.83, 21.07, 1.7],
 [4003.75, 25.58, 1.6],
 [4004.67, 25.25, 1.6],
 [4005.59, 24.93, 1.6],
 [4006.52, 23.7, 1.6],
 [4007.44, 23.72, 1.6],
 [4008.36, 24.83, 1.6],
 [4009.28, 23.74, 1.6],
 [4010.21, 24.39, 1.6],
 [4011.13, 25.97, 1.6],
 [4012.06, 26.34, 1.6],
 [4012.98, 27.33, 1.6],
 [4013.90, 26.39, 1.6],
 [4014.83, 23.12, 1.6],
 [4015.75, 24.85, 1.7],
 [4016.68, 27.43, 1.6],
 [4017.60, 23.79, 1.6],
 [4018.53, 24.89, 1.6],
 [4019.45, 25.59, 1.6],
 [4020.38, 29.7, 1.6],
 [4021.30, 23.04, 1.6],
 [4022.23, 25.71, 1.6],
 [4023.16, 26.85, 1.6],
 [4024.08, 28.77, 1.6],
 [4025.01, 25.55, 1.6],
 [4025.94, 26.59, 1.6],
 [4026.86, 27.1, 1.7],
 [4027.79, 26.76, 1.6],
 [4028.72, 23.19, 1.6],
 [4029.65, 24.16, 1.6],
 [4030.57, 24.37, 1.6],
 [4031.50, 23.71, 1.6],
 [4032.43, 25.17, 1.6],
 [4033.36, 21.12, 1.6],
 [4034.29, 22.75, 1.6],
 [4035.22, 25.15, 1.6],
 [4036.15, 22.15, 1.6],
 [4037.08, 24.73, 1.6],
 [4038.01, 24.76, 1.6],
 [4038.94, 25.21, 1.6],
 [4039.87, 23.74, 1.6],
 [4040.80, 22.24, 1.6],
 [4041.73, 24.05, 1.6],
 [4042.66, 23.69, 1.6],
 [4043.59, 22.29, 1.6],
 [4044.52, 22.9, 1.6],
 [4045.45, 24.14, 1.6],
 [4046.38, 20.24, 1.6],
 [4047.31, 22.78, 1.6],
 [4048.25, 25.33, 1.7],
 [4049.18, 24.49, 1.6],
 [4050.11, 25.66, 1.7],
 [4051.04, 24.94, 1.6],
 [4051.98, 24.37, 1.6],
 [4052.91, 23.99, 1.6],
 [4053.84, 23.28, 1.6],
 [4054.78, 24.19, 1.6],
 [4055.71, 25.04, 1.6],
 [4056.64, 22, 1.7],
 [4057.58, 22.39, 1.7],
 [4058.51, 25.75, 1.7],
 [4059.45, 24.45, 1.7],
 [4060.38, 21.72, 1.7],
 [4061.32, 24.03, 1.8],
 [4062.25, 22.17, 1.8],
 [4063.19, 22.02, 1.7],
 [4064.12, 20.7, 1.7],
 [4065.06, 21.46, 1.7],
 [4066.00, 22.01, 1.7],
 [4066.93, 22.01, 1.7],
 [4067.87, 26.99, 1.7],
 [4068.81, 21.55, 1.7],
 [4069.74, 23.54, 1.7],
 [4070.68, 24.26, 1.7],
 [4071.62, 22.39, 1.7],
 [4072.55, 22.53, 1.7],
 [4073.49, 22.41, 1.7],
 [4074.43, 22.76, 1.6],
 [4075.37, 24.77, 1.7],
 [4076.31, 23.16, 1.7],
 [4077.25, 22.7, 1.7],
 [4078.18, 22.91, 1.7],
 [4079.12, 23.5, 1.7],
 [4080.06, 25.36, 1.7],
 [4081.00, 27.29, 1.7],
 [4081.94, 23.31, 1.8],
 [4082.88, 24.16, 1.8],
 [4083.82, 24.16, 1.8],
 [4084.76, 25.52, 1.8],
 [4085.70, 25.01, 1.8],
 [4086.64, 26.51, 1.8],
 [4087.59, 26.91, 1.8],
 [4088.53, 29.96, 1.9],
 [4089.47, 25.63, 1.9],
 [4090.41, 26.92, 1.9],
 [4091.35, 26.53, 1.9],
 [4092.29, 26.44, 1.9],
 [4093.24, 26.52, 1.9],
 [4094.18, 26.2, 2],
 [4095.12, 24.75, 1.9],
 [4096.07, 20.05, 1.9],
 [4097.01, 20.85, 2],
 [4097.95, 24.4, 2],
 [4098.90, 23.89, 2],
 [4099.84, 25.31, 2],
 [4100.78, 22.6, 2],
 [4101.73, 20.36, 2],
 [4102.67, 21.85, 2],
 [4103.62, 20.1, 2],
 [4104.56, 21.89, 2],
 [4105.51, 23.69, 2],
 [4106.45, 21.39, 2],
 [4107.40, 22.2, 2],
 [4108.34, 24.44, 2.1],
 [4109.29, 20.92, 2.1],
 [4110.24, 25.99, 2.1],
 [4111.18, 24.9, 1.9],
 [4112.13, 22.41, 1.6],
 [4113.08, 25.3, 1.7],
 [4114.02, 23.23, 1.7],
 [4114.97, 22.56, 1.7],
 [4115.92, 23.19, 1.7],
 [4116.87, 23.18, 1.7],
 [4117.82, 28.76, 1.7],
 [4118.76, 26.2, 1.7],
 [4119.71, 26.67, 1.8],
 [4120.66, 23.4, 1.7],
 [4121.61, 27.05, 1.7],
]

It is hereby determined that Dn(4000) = 1.9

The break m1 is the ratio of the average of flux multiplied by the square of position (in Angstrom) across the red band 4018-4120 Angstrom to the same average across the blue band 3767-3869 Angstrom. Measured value 2.13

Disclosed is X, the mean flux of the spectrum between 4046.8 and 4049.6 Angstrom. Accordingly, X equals 24.1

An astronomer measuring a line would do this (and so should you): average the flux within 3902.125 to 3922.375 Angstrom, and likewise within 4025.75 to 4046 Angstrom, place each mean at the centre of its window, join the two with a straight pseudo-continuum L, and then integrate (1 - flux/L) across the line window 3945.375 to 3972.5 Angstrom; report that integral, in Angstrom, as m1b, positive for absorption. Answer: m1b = 8.9 Angstrom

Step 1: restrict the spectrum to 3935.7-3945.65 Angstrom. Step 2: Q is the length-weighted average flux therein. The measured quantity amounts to 12.6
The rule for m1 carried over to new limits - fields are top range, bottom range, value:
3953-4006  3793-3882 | 1.59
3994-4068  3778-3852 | 2.12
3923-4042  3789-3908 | 1.55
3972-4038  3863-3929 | 1.61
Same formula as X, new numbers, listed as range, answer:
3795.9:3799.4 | 13.3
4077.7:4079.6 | 23.3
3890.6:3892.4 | 16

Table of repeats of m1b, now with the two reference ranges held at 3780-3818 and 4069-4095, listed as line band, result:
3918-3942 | 9.19 Angstrom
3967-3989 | 4.86 Angstrom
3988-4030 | -4.38 Angstrom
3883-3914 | 2.81 Angstrom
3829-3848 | 6.84 Angstrom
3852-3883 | 8.37 Angstrom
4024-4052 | -1.18 Angstrom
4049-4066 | 0.36 Angstrom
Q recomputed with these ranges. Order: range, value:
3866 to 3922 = 15.4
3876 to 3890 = 13.1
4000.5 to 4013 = 24.5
